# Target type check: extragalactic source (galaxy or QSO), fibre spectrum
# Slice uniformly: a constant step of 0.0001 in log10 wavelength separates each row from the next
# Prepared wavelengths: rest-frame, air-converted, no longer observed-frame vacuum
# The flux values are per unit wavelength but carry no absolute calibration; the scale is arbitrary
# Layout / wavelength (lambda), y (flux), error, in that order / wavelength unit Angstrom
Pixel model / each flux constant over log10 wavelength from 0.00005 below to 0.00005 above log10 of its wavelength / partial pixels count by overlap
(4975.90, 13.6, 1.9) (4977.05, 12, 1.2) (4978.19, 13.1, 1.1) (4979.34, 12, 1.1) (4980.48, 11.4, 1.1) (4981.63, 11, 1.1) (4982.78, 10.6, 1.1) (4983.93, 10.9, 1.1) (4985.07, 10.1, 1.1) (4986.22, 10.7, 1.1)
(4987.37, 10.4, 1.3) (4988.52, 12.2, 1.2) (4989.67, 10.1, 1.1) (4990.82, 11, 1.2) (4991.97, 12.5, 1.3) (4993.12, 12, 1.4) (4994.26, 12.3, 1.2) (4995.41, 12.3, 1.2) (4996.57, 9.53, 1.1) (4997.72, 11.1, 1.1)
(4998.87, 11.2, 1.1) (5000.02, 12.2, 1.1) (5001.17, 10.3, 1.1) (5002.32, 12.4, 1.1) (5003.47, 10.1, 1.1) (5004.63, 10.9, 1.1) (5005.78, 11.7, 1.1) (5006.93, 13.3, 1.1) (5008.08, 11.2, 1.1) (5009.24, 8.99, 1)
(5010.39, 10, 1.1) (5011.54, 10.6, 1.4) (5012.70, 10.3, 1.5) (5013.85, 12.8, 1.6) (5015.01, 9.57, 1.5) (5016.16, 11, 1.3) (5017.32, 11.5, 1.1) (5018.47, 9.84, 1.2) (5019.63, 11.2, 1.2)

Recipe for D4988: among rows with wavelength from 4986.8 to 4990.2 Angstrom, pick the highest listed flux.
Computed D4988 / 12.2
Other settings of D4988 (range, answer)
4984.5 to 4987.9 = 10.7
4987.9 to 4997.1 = 12.5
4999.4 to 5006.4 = 12.4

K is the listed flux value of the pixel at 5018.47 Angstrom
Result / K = 9.84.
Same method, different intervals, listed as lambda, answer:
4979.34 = 12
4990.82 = 11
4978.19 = 13.1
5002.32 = 12.4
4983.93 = 10.9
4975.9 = 13.6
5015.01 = 9.57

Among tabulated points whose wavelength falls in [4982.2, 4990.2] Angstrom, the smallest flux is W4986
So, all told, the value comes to 10.1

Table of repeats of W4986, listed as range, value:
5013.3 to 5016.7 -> 9.57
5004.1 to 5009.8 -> 8.99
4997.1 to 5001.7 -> 10.3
